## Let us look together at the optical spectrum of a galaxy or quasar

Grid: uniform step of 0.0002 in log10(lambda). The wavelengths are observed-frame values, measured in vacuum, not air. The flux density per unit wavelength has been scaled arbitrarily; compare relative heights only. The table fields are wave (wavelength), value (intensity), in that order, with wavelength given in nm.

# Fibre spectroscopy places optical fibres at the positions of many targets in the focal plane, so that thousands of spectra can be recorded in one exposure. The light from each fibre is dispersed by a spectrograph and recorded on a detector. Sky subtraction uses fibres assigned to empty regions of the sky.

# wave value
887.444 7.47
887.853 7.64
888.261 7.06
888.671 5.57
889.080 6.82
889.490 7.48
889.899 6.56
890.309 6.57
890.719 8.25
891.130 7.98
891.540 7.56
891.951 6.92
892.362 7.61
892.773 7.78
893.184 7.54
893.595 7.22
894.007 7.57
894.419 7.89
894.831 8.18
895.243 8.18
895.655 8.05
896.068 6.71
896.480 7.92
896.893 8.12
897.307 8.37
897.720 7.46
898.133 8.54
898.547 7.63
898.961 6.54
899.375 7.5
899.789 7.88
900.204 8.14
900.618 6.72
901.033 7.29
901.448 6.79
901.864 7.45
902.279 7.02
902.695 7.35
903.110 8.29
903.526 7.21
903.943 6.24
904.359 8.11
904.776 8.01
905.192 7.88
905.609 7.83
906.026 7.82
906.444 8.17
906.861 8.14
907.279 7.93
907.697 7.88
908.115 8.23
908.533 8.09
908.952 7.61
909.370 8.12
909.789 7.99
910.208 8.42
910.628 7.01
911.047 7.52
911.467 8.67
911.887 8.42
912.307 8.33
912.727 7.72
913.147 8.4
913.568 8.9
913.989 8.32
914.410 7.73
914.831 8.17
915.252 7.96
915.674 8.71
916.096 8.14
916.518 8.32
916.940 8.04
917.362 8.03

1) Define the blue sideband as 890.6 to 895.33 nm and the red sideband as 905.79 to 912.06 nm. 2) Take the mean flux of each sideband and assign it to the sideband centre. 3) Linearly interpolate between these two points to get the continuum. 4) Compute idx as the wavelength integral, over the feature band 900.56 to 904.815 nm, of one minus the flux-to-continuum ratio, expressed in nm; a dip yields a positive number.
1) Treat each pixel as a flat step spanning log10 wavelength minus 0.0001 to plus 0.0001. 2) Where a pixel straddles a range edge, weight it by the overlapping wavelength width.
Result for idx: 0.31 nm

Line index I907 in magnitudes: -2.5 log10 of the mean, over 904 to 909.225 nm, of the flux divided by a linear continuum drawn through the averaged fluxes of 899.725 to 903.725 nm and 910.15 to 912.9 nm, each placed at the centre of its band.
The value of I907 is -0.03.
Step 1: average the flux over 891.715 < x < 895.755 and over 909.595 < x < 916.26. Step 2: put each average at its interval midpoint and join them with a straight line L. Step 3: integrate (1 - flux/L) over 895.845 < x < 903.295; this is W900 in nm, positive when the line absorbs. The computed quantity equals 0.273 nm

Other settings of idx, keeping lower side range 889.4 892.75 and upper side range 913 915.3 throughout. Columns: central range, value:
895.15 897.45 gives -0.08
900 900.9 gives 0.04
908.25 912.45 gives 0.05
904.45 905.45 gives -0.01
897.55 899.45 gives 0.03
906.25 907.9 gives -0.01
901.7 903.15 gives 0.07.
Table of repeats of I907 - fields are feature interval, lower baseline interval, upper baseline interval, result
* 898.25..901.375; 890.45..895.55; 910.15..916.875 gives 0.07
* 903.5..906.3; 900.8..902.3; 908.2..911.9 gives -0.02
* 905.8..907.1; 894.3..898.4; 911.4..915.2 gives 0.01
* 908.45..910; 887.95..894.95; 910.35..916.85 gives 0.01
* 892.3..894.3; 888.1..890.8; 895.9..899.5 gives -0.05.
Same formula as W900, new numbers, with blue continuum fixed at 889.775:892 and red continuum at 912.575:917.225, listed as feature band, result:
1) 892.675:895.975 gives -0.12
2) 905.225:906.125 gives 0.01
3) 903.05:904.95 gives 0.08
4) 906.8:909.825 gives 0.00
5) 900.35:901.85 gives 0.13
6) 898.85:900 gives 0.04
